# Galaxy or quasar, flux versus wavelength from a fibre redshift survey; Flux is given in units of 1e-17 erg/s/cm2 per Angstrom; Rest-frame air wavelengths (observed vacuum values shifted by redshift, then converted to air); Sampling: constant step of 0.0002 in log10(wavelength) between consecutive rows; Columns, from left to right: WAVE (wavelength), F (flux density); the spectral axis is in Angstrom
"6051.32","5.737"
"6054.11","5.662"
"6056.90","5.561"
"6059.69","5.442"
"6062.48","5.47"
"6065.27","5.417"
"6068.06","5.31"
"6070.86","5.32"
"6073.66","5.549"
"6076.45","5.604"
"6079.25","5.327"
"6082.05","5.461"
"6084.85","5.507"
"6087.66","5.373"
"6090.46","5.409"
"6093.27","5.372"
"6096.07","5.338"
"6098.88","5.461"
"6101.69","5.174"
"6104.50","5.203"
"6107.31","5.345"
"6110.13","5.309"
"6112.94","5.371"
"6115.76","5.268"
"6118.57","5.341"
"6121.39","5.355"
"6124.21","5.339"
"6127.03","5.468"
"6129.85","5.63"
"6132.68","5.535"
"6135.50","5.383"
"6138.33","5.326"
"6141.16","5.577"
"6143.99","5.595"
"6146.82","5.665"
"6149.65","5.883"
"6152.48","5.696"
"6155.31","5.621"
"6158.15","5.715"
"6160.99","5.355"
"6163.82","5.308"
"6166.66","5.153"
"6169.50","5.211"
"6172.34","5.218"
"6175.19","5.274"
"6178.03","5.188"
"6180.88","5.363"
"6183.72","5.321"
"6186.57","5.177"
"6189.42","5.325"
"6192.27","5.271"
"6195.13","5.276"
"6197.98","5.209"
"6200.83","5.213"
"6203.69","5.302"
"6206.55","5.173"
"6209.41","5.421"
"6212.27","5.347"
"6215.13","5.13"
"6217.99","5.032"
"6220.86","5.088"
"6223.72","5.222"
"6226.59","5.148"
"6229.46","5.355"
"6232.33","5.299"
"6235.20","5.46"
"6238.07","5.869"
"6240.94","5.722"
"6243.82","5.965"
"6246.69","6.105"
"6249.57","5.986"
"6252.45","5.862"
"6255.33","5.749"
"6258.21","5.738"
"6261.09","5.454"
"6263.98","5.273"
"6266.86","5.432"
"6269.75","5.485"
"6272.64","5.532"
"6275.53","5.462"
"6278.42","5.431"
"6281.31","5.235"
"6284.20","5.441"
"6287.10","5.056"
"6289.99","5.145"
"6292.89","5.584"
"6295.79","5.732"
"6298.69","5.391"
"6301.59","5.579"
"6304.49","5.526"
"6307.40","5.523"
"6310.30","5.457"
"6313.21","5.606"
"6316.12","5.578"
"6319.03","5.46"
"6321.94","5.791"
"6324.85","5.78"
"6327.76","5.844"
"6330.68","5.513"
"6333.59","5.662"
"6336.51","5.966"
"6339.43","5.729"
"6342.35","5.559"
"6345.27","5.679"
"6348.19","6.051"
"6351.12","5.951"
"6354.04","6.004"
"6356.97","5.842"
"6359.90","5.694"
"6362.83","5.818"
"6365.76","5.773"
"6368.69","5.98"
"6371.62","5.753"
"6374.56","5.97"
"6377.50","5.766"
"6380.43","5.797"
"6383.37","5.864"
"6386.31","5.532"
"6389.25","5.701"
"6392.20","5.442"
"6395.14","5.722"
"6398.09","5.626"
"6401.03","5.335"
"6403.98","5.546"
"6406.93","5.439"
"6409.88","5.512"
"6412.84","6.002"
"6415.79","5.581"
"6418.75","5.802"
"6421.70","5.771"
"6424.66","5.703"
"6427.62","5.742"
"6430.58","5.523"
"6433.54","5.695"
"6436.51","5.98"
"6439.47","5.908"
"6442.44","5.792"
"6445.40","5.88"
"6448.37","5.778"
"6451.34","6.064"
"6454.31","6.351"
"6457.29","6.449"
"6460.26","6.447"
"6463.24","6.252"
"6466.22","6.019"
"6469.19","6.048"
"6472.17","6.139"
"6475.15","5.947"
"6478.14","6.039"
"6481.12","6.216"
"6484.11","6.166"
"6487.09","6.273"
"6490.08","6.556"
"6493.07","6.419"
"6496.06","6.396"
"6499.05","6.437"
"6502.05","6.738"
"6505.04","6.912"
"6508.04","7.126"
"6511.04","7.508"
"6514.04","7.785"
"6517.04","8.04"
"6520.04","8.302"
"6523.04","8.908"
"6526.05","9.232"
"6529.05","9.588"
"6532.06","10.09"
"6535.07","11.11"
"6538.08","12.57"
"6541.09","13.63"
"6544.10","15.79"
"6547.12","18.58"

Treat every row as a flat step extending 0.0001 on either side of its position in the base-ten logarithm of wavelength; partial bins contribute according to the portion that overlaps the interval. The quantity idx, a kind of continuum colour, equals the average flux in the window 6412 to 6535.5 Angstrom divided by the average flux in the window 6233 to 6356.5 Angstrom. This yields 1.2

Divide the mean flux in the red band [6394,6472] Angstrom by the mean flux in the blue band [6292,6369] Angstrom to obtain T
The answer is 1.03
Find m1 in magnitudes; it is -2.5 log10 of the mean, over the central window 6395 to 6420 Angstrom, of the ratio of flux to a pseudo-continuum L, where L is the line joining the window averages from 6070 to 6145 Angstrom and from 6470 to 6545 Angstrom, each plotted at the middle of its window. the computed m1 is 0.31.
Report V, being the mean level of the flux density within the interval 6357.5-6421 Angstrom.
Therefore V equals 5.7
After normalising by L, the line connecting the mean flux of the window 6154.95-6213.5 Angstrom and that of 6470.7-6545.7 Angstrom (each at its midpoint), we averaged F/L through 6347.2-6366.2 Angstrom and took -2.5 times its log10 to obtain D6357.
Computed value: 0.17 mag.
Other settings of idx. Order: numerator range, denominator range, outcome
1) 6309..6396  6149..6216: 1.08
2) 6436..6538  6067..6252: 1.31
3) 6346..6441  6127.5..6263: 1.05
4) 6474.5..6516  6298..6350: 1.17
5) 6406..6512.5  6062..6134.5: 1.14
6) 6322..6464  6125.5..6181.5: 1.06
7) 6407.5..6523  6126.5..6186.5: 1.16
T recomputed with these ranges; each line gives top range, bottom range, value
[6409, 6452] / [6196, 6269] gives 1.06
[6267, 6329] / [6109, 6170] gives 1.01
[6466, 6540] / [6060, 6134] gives 1.41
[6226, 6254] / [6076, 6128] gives 1.06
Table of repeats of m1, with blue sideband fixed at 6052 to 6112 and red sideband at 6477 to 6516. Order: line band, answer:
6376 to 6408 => 0.13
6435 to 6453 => 0.11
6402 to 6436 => 0.14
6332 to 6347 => 0.09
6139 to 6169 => 0.02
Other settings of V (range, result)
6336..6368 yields 5.82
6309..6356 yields 5.73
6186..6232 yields 5.23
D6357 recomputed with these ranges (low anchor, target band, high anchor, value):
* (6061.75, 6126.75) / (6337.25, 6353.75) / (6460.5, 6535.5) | 0.12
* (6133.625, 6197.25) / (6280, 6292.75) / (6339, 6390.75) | 0.08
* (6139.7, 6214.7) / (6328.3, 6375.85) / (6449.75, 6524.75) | 0.06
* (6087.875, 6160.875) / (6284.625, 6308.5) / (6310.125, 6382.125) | 0.05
